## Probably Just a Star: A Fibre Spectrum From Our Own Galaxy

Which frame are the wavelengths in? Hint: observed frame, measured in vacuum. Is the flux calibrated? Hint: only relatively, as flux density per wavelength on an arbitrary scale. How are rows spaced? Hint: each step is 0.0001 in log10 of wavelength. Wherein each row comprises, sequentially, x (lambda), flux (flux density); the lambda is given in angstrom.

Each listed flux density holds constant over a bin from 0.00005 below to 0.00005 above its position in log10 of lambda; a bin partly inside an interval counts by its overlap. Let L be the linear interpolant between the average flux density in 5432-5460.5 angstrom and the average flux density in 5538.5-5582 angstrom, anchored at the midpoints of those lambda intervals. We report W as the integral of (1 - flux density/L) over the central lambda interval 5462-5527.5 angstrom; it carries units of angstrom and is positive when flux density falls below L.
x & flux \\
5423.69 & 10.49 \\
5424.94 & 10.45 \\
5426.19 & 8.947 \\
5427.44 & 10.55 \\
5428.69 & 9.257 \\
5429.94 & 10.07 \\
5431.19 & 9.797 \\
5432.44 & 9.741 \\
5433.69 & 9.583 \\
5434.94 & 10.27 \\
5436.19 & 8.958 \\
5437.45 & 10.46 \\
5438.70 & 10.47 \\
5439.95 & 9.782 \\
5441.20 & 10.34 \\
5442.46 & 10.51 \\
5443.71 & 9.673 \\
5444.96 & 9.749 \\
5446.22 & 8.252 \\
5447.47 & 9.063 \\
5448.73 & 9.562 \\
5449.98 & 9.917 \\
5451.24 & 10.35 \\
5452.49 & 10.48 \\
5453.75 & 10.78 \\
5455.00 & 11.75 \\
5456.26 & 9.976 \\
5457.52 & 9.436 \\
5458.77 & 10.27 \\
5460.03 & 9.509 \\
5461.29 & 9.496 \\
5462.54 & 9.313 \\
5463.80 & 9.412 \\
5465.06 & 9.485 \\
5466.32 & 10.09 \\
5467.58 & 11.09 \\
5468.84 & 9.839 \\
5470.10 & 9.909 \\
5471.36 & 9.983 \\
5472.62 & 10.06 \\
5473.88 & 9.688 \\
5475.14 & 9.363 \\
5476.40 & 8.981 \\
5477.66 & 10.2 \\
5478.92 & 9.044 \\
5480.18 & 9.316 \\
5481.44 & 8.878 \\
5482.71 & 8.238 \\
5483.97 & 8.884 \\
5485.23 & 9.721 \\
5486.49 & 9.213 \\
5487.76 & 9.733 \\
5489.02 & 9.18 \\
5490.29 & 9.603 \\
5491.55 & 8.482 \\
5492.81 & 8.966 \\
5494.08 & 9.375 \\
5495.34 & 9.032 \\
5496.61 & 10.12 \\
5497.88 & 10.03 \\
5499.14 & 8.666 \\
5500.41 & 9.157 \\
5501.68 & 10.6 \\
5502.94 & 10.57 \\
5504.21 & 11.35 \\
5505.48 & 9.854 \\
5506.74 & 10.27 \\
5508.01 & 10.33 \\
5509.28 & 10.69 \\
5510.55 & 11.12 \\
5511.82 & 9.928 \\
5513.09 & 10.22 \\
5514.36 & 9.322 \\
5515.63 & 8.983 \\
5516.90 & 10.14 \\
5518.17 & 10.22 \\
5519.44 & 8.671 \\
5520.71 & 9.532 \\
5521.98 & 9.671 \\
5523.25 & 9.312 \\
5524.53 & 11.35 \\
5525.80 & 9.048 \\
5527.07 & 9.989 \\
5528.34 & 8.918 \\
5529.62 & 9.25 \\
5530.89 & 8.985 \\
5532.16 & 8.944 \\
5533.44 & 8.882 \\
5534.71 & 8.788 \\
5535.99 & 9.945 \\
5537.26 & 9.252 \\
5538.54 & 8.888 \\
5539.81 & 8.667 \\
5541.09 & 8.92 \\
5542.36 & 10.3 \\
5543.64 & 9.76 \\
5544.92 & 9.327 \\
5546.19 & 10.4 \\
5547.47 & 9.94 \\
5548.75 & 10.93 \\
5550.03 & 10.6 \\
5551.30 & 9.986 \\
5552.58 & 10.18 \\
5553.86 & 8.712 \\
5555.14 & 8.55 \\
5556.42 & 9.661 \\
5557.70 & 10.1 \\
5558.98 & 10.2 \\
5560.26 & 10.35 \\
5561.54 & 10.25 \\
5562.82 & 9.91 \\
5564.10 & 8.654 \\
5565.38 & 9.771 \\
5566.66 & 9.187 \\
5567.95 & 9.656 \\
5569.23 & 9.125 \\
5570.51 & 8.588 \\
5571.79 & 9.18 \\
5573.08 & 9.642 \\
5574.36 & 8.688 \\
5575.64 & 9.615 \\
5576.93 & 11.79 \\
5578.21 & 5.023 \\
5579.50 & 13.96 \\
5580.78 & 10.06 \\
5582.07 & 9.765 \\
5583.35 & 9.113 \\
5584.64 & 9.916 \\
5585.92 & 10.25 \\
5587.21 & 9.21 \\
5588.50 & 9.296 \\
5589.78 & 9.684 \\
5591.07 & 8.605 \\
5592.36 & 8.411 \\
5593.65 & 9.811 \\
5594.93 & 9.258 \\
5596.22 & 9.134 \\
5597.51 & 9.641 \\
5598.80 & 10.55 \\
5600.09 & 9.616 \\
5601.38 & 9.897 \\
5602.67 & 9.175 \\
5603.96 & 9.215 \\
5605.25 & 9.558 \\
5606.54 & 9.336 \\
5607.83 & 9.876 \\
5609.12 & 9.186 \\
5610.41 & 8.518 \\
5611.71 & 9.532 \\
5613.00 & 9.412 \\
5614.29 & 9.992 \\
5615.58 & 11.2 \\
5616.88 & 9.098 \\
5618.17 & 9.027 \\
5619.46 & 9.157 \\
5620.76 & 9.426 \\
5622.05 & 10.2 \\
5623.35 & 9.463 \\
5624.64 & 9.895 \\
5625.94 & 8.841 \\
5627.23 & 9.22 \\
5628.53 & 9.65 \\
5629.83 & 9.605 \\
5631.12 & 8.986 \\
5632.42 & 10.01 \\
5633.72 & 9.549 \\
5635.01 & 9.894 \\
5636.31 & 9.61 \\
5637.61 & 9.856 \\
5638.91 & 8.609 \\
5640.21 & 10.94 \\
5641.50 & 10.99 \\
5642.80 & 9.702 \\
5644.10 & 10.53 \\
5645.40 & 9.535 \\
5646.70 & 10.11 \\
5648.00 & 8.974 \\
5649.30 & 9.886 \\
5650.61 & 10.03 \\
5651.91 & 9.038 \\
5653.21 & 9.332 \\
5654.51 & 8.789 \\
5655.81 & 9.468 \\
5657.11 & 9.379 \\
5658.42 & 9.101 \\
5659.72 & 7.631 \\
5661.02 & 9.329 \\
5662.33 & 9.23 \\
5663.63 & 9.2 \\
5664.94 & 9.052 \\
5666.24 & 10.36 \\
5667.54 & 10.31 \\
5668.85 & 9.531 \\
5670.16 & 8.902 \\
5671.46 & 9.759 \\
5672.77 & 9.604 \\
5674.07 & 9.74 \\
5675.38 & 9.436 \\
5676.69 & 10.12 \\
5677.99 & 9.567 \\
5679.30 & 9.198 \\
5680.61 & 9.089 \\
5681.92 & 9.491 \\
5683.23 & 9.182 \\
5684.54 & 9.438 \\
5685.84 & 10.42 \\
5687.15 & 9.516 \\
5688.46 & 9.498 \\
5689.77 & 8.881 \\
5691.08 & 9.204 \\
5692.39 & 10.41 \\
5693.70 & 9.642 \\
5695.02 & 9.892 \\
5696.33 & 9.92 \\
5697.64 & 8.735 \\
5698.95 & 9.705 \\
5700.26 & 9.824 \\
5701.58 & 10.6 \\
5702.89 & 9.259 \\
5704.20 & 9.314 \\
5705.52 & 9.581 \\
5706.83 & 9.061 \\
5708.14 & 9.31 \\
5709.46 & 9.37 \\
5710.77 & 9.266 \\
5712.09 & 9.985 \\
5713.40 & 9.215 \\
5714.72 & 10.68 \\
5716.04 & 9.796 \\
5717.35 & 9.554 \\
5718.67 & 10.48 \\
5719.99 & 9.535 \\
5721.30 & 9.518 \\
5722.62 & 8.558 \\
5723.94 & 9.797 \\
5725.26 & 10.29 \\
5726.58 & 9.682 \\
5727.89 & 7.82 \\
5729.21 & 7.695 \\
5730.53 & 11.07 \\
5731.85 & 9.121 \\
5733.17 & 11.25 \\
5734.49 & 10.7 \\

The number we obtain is 0.9 angstrom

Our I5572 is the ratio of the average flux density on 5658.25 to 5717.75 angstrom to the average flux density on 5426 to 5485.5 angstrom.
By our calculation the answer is 0.98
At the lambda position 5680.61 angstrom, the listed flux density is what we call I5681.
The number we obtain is 9.089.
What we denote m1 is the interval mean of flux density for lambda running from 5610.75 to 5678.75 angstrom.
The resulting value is 9.57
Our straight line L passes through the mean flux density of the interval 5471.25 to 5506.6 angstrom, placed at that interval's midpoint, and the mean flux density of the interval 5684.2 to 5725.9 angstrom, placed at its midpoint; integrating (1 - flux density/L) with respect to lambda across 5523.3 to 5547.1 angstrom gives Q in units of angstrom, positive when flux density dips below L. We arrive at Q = 0.3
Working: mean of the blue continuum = 9.52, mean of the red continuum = 9.63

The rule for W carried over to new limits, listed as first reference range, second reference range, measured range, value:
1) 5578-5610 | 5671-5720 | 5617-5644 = -0.18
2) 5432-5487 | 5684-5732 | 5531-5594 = 0.79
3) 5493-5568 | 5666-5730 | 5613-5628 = 0.06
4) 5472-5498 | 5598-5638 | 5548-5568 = -0.72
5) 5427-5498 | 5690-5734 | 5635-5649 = -0.37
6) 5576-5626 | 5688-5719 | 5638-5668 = 0.18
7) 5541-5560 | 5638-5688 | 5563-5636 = 1.68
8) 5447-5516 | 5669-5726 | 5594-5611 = 0.35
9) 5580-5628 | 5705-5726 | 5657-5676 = 0.41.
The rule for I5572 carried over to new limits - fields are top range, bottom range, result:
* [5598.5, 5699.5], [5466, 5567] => 0.99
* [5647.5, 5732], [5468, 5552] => 0.98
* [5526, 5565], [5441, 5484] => 0.98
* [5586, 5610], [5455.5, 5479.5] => 0.97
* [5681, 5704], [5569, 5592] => 1.01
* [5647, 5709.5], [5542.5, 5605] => 0.98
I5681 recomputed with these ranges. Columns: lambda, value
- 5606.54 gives 9.336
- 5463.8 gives 9.412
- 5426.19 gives 8.947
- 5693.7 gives 9.642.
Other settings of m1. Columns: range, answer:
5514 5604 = 9.56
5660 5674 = 9.49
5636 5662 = 9.54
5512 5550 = 9.56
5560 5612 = 9.51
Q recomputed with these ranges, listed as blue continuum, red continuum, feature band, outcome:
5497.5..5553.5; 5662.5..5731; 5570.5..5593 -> 0.4 angstrom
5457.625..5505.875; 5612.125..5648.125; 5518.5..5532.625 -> 0.3 angstrom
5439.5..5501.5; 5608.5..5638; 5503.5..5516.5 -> -0.8 angstrom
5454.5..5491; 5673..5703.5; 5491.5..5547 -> -0.2 angstrom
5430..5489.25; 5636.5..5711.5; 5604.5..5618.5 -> 0.1 angstrom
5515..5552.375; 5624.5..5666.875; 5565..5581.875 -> 0.0 angstrom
